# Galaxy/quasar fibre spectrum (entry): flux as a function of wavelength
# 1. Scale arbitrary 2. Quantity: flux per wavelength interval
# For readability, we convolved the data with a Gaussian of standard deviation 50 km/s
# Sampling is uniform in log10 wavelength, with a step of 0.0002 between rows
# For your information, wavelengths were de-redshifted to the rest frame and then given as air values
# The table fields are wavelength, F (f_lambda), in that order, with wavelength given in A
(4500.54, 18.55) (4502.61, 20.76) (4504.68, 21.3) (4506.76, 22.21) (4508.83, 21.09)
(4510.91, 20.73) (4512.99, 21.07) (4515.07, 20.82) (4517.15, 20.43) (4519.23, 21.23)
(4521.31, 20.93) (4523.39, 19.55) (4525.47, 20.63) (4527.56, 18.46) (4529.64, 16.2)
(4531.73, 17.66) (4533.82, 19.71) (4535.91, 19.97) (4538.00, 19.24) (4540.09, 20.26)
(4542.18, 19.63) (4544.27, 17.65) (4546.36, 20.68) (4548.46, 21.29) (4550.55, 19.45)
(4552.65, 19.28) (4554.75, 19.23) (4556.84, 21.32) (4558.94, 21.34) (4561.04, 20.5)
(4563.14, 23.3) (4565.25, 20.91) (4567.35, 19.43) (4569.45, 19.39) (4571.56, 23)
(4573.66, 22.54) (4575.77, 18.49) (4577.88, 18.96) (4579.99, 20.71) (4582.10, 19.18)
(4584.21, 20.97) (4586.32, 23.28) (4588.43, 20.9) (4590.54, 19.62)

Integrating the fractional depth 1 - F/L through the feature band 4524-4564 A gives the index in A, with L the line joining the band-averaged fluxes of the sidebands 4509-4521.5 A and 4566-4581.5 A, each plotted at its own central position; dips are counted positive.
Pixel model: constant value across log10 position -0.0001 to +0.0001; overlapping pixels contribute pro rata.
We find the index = 1.6 A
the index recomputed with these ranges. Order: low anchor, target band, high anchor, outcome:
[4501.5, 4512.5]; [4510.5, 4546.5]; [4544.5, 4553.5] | 1.6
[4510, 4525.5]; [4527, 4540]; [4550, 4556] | 0.9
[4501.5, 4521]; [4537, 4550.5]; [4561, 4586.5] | 0.7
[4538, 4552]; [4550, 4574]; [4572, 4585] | -0.9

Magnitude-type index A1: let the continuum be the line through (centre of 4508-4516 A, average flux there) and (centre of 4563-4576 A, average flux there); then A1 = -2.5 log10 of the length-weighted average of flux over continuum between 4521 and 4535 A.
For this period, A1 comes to 0.11 mag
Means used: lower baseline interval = 20.9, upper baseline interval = 21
